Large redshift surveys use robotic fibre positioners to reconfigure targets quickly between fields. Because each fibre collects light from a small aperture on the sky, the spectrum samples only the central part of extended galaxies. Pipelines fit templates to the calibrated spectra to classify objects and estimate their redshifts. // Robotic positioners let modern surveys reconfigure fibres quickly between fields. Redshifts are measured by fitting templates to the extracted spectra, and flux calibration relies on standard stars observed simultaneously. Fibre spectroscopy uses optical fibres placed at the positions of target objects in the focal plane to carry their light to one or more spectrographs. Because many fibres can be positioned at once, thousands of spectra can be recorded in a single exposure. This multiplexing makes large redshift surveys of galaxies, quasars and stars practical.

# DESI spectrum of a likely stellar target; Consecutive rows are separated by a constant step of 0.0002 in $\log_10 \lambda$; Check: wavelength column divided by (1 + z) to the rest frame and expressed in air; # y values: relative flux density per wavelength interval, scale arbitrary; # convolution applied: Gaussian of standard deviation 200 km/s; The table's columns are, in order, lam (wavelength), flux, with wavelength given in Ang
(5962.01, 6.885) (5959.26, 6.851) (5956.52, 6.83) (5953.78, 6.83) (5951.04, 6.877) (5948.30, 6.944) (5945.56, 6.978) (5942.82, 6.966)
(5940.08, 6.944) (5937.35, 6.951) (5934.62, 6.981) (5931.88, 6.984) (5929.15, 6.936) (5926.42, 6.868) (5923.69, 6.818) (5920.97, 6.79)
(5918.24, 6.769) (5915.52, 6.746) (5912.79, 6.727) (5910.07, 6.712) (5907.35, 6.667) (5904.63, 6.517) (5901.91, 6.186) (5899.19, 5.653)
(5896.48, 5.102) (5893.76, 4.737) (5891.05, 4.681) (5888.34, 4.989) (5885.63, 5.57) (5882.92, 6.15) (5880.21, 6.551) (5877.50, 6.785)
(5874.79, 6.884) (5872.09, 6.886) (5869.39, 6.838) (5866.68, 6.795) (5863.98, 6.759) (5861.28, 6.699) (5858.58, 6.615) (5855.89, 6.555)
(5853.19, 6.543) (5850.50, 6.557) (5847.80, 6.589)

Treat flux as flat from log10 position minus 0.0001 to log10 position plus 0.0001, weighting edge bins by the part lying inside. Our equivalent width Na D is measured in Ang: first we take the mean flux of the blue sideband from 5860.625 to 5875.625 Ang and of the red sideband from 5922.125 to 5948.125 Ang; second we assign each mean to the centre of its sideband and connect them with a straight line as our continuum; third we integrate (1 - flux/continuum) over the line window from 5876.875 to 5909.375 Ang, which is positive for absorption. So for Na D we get 5.0 Ang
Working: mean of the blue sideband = 6.81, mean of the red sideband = 6.94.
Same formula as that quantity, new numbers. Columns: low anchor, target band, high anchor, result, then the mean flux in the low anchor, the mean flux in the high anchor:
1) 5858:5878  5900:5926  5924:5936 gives 0.9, 6.79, 6.93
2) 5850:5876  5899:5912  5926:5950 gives 0.8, 6.72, 6.95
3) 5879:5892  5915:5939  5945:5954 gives -1.6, 5.61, 6.91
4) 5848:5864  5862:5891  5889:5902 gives -2.3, 6.61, 5.17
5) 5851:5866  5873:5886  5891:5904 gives -1.1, 6.64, 5.4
